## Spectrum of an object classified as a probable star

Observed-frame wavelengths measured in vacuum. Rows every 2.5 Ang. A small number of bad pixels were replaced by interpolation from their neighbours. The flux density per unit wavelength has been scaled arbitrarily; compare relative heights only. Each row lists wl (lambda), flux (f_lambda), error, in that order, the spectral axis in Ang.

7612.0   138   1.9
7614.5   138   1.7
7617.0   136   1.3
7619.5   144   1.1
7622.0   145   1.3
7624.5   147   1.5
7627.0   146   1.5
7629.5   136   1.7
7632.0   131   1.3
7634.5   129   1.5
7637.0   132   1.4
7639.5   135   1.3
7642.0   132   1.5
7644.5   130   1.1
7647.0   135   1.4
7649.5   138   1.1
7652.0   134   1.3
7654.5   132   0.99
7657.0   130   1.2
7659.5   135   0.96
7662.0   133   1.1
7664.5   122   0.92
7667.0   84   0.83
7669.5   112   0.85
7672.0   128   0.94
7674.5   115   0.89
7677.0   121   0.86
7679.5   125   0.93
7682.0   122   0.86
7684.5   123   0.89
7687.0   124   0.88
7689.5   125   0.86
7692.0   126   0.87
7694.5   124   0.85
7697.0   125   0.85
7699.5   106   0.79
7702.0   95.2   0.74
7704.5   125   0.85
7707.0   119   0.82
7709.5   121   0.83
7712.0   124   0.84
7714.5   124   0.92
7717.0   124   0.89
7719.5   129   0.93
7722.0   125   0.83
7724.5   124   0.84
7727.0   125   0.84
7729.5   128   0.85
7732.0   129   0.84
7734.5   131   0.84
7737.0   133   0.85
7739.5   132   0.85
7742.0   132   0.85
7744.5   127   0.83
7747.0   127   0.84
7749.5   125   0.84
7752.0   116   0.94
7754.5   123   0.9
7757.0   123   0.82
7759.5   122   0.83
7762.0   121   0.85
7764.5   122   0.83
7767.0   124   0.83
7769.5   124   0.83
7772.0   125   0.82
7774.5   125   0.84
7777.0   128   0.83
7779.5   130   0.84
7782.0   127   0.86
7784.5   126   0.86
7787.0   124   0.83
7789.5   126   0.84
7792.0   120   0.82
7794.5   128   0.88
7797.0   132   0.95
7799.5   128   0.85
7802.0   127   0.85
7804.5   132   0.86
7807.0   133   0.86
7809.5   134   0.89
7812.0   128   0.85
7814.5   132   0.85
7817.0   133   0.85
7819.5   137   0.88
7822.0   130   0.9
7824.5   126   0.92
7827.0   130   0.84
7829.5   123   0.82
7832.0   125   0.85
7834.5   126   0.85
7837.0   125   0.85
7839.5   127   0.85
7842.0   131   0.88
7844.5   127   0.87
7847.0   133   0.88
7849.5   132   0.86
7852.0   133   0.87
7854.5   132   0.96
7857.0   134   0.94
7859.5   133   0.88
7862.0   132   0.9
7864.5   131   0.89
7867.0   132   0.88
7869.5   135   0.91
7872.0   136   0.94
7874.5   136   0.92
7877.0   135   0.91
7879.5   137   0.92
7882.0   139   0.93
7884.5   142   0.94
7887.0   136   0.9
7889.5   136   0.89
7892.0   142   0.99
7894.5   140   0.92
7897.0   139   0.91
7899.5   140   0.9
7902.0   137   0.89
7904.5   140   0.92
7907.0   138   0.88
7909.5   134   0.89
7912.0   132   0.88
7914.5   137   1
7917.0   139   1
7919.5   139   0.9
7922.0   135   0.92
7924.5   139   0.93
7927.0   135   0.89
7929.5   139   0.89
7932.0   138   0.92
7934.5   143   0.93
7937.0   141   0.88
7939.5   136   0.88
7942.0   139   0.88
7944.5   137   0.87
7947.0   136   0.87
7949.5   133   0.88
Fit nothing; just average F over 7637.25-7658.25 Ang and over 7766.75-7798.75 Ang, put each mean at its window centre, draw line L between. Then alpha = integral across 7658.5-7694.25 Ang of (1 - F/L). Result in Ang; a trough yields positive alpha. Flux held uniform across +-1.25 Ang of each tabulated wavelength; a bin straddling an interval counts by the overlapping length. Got 2.89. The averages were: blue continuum 133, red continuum 126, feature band 121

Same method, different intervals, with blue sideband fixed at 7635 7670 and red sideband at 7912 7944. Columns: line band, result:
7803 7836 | 1.0 Ang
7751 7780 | 1.9 Ang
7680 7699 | 0.8 Ang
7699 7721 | 1.8 Ang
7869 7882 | 0.0 Ang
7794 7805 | 0.3 Ang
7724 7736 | 0.3 Ang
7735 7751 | 0.2 Ang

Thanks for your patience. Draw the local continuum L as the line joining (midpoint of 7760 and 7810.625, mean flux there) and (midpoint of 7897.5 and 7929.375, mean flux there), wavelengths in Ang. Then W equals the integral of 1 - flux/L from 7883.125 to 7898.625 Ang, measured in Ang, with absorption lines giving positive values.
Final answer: -0.4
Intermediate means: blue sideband 127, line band 139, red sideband 137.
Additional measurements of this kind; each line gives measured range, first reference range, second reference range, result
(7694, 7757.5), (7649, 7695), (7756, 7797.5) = 0.3 Ang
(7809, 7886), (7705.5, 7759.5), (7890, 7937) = 1.0 Ang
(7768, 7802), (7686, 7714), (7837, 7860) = -0.1 Ang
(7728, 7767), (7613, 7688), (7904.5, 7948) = 1.9 Ang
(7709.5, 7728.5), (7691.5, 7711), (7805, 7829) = -0.8 Ang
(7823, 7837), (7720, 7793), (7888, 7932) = 0.6 Ang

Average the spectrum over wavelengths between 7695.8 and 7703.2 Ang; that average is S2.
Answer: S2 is 109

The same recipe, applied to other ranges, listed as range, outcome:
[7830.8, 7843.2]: 127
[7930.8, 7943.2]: 139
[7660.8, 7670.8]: 113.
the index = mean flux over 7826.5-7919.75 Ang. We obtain 134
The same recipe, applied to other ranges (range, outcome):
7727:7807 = 126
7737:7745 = 131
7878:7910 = 139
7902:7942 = 138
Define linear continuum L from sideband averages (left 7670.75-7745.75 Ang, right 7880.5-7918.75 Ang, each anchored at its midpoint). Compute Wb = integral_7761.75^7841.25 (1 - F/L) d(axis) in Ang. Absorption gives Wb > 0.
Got 1.92 Ang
